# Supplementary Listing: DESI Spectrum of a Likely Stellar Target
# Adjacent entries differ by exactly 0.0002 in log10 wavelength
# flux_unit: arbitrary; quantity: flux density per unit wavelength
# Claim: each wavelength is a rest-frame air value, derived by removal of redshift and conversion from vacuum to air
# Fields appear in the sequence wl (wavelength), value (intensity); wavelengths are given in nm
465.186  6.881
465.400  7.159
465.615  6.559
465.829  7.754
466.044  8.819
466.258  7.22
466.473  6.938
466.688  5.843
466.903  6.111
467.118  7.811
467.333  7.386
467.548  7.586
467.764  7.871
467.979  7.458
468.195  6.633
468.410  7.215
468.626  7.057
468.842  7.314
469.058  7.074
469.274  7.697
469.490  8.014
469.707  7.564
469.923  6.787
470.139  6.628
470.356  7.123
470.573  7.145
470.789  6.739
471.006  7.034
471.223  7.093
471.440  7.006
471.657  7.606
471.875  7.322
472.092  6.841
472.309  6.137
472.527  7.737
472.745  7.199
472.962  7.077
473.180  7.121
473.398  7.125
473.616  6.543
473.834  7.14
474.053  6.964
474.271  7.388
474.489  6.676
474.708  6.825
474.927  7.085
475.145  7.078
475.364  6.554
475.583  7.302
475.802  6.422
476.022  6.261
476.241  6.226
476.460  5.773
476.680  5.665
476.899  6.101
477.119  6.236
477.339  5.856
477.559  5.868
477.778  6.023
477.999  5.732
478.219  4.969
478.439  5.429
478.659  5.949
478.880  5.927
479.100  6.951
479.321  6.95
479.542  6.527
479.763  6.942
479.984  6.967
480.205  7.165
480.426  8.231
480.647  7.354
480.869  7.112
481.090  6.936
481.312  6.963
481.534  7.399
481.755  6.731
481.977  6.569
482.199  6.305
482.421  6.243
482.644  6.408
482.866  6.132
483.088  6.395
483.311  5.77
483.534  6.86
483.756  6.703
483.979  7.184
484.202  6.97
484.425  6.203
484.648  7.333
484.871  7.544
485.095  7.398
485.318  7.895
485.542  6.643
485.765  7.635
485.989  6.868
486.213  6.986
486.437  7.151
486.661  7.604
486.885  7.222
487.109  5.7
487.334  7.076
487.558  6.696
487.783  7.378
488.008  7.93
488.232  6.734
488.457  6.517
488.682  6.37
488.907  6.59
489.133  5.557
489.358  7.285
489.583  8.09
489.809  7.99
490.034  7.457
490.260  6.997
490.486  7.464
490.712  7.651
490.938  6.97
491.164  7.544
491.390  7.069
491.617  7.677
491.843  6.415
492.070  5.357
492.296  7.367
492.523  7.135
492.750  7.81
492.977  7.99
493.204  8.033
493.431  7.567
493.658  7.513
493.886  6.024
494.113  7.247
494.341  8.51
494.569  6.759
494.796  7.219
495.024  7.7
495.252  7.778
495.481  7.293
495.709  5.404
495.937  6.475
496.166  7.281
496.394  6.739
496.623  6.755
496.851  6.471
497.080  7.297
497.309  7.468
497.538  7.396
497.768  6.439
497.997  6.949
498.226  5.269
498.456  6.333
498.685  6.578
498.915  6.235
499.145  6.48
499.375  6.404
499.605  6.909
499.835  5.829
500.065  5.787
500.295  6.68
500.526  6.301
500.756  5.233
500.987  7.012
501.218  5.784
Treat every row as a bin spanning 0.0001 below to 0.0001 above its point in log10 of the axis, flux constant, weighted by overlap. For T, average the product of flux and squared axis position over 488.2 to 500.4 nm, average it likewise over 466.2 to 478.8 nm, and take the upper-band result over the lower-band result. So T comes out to 1.1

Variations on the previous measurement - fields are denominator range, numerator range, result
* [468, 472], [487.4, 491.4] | 1.08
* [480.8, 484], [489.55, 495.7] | 1.15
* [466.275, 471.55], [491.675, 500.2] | 1.08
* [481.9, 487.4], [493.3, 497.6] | 1.09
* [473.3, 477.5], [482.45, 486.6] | 1.09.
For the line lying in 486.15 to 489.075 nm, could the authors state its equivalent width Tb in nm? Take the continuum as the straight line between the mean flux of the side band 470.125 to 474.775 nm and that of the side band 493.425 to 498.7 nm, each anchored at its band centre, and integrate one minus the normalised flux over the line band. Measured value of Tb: 0.03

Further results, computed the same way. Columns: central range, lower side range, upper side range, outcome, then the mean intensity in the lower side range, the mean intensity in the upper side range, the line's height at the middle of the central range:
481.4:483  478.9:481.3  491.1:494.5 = 0.12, 7.06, 7.27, 7.1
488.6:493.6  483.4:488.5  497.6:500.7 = -0.33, 7.06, 6.32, 6.77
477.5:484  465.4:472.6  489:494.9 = 0.60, 7.18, 7.26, 7.22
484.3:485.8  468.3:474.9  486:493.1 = -0.03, 7.11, 7.09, 7.09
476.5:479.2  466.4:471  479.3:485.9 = 0.43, 7.14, 6.92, 6.99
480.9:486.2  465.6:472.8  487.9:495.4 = 0.28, 7.19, 7.22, 7.21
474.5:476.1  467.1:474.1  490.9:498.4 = 0.08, 7.18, 7.05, 7.15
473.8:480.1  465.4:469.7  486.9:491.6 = 0.70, 7.28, 7.07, 7.19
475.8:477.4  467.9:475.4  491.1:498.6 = 0.23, 7.09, 7.03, 7.08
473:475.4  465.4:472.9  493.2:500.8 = 0.05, 7.18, 6.77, 7.11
